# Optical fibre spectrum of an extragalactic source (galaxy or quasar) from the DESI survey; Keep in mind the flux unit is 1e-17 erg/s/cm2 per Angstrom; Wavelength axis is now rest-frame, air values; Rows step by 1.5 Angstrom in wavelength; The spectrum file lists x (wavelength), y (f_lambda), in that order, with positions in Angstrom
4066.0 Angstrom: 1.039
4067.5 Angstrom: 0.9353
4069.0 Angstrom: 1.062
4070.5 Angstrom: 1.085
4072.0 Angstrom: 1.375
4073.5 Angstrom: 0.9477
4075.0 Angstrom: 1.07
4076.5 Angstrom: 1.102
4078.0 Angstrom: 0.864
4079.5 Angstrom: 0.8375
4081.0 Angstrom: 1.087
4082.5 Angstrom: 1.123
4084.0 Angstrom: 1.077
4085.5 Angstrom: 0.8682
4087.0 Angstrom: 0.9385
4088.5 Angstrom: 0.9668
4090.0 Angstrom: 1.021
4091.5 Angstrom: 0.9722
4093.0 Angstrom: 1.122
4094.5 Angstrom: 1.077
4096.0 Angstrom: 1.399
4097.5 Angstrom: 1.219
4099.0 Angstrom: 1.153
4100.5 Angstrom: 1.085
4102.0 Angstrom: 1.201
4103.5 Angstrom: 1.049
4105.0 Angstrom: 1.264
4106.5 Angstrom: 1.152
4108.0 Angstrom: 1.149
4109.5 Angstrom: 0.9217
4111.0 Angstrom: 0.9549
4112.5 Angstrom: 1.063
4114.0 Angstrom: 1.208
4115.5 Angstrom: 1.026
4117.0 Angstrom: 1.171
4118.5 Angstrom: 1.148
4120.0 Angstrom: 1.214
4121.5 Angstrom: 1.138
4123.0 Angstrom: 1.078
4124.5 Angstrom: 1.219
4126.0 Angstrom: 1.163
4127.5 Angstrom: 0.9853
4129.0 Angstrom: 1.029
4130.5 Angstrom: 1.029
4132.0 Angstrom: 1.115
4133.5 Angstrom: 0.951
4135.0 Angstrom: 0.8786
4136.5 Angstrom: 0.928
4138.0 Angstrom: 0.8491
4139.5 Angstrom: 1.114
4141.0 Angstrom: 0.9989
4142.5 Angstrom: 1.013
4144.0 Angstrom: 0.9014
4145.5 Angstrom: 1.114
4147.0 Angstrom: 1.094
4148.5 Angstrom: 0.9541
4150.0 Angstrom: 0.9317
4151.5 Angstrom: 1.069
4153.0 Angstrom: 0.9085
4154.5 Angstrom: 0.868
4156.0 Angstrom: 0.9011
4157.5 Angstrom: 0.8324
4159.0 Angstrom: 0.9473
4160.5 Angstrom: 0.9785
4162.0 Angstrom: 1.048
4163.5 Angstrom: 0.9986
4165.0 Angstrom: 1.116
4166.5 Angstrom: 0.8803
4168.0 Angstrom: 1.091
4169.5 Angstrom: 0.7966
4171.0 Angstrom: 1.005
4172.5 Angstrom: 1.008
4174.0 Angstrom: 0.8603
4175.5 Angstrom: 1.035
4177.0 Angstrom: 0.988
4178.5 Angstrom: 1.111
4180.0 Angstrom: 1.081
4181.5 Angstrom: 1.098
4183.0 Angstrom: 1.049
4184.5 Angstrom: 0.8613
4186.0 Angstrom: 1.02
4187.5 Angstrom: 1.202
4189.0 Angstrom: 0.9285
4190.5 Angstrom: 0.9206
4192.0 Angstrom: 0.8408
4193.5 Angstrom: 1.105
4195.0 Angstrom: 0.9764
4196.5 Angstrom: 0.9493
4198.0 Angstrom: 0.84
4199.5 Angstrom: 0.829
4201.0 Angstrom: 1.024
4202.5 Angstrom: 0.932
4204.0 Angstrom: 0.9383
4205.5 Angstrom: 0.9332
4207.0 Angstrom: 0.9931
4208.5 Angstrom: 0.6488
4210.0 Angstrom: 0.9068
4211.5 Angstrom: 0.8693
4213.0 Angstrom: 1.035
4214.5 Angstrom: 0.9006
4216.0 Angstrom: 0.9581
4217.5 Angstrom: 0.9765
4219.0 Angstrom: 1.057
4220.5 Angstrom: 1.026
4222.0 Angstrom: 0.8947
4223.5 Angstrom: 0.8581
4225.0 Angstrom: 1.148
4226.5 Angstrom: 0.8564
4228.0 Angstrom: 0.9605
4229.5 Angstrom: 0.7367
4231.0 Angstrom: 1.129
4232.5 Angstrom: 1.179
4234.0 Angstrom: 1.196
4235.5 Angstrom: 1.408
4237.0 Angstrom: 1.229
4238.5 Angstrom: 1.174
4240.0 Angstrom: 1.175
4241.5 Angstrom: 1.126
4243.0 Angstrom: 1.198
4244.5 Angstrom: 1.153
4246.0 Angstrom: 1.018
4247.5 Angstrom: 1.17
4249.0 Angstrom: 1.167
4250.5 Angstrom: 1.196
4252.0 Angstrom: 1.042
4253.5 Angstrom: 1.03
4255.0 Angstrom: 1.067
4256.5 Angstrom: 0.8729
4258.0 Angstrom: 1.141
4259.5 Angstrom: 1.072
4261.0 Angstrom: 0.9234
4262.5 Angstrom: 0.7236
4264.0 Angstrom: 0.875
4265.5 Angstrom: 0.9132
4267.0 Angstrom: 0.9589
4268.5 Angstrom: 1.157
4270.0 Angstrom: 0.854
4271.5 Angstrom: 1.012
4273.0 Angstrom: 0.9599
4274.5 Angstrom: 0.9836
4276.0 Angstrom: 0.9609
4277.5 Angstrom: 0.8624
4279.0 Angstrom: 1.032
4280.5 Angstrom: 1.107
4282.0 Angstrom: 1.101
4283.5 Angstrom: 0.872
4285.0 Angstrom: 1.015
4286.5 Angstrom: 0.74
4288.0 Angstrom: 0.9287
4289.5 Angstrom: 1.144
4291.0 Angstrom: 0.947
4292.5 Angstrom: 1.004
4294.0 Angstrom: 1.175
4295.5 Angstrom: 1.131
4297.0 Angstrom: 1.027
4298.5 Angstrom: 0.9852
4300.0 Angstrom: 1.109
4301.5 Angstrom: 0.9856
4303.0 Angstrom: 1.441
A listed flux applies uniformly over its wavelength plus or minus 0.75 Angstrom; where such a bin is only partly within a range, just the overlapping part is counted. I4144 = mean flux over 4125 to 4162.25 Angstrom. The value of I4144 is 0.985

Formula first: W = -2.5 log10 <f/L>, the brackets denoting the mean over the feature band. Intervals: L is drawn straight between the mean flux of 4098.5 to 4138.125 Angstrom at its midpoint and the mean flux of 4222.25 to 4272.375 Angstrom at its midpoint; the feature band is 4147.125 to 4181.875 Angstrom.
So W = 0.10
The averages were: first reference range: 1.08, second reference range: 1.05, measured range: 0.979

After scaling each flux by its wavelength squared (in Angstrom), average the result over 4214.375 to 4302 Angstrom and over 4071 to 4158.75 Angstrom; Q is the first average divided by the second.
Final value 1.05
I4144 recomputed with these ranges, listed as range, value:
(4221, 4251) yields 1.1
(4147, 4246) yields 0.996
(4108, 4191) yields 1.02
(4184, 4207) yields 0.956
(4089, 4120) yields 1.12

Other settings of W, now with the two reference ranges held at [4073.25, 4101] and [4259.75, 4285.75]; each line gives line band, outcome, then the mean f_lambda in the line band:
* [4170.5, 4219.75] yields 0.04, 0.966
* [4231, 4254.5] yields -0.19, 1.16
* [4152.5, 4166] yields 0.07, 0.955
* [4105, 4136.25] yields -0.05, 1.08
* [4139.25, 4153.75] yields 0.02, 1.01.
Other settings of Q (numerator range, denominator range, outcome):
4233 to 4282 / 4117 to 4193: 1.10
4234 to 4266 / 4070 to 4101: 1.10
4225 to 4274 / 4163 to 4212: 1.12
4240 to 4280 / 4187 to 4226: 1.11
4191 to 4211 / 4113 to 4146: 0.90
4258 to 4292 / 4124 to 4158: 1.04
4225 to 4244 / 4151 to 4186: 1.18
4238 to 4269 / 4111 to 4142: 1.05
